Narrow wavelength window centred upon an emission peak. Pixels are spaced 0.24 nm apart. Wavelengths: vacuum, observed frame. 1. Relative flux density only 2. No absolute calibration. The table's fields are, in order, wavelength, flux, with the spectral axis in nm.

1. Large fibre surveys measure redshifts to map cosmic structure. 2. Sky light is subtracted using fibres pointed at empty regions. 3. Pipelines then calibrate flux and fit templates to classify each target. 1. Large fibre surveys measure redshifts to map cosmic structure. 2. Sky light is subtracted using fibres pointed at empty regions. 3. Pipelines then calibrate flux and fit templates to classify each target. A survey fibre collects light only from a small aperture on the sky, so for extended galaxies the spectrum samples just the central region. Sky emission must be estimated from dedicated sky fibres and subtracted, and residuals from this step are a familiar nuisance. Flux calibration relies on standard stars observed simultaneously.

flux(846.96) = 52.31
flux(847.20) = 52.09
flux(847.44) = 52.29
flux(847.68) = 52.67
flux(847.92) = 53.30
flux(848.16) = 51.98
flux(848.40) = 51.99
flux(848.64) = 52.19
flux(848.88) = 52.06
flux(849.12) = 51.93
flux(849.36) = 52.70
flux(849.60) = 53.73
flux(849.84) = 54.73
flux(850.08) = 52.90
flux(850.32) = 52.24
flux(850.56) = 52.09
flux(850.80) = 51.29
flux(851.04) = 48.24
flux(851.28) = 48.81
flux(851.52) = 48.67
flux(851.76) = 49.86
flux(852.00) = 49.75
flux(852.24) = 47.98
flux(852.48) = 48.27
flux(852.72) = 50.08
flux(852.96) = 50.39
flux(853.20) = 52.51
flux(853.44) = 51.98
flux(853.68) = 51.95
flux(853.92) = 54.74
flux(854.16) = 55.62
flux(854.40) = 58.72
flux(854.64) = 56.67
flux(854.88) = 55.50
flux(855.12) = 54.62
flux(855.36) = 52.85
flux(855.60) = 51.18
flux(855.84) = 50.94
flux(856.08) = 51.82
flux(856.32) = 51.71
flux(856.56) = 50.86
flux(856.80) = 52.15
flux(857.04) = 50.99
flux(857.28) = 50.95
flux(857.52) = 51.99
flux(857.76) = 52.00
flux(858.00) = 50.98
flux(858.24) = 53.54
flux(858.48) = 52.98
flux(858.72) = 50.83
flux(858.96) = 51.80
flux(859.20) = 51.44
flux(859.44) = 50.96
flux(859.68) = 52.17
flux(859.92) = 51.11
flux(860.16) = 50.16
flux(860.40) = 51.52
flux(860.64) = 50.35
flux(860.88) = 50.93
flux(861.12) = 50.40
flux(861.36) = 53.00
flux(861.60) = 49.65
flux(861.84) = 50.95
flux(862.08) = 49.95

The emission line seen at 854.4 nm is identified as [N II] 6583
